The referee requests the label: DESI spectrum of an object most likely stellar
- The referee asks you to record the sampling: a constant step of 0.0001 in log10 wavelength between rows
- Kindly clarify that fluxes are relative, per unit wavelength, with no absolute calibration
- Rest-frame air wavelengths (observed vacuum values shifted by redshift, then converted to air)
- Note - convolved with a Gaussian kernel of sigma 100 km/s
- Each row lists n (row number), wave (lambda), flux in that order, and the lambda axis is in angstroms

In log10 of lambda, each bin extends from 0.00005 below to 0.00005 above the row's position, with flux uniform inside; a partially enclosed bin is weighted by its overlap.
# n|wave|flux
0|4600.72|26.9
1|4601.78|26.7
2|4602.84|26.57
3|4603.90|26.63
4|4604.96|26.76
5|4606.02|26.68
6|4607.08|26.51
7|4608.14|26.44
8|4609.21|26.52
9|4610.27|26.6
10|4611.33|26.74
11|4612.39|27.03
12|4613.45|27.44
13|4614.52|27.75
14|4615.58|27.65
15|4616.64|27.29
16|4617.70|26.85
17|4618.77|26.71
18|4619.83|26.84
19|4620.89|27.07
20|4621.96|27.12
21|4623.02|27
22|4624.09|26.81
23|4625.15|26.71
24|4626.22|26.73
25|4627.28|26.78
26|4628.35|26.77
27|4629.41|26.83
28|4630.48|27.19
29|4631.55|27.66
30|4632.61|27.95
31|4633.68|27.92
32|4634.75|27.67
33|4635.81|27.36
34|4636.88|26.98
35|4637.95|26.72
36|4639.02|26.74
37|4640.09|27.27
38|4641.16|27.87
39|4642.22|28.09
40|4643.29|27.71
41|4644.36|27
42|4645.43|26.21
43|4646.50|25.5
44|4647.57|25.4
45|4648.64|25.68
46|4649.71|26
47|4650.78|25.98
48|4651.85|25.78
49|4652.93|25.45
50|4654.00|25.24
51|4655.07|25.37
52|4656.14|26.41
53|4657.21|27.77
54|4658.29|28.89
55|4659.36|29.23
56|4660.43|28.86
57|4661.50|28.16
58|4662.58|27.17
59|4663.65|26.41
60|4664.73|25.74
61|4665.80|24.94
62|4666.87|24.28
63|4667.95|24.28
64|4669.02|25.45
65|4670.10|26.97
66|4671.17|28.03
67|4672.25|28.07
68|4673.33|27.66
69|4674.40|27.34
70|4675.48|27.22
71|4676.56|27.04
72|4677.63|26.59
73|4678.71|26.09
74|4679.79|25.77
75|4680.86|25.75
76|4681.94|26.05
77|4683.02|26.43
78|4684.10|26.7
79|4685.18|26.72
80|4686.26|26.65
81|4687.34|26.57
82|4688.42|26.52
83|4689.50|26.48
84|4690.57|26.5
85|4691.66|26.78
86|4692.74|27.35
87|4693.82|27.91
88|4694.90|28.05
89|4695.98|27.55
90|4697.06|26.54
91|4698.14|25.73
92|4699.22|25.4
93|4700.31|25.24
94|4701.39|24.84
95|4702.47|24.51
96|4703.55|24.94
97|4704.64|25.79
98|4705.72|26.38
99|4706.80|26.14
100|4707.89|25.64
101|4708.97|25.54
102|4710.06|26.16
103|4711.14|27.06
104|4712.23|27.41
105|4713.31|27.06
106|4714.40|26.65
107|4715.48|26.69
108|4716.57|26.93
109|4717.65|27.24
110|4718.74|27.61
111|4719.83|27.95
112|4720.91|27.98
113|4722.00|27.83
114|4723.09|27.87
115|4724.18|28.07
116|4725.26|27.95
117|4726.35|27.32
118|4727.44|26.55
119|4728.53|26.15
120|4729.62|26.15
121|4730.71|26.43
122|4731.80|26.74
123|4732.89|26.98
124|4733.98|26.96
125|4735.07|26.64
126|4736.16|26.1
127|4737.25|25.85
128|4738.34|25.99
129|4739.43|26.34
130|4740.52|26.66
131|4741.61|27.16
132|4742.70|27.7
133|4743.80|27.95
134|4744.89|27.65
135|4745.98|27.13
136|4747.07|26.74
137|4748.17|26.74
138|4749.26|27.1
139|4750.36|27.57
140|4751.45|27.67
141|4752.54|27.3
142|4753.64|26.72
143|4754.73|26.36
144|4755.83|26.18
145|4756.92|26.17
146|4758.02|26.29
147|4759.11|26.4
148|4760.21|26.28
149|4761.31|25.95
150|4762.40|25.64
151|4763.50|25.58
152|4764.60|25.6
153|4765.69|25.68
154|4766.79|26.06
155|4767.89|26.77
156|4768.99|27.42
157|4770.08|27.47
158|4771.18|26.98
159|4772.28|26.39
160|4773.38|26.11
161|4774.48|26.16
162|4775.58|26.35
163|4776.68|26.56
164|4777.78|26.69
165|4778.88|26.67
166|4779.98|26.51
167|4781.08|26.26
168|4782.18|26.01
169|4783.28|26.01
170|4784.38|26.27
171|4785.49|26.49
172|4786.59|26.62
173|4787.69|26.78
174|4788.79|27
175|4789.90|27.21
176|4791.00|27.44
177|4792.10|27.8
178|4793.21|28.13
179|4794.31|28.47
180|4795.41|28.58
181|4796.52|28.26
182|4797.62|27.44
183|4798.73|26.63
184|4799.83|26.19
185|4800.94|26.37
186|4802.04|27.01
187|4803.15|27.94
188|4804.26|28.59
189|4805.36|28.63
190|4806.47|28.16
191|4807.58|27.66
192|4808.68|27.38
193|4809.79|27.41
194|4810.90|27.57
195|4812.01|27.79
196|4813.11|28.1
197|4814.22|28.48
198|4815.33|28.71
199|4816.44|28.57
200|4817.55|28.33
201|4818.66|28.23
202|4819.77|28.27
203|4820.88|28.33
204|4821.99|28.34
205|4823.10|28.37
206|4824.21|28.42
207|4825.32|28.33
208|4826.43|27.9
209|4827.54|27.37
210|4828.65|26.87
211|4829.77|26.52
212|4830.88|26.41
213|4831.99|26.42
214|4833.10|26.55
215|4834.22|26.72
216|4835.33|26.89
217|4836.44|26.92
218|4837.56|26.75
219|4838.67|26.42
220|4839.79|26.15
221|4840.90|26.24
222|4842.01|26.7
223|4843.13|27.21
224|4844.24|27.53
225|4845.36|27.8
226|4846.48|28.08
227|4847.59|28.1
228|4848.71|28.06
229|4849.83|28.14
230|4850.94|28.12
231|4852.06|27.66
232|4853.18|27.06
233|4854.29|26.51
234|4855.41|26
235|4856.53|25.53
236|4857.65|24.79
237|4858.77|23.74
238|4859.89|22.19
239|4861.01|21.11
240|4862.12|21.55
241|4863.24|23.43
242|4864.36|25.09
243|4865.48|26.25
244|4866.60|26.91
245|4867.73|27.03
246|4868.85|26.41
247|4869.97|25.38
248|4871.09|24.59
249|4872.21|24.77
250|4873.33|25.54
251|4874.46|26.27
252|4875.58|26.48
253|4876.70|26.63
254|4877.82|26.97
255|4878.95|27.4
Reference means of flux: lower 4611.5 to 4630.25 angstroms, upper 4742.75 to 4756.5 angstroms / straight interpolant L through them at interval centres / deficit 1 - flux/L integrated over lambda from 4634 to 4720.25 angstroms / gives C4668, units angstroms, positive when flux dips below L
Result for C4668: 1.5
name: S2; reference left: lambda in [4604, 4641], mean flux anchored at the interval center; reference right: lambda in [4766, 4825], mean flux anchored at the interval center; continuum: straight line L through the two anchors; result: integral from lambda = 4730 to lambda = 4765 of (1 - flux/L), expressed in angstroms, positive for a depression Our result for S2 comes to 0.80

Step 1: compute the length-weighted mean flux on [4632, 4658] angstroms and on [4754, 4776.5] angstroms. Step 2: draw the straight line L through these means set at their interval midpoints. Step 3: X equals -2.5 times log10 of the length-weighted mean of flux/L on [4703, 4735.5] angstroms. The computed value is -0.02 mag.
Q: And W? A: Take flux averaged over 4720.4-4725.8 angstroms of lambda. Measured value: 27.9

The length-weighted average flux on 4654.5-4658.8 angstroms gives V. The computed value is 27.1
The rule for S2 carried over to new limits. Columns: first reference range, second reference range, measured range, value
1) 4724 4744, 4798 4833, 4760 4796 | 0.8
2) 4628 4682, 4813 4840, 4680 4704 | 0.5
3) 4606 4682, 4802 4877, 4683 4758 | 0.2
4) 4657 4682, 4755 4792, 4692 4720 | 0.2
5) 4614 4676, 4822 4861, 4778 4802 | -0.2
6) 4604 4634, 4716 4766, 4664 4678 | 0.3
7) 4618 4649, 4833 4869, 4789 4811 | -1.1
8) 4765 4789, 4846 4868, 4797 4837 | -2.3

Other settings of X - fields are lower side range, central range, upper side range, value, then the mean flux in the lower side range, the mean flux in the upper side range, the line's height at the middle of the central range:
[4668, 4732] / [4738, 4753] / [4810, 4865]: -0.02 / 26.7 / 26.8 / 26.7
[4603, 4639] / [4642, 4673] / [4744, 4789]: 0.01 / 27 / 26.6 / 26.9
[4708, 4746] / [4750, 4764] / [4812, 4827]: 0.04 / 27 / 28.3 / 27.4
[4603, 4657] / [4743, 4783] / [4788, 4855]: 0.03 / 26.8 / 27.5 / 27.3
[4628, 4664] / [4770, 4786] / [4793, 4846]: 0.04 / 27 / 27.5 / 27.4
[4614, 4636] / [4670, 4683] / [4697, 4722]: -0.01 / 27.2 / 26.4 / 26.7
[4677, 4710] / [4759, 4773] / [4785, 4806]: 0.03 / 26.2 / 27.5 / 27.1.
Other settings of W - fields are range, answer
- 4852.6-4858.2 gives 26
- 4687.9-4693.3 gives 26.7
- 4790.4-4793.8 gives 27.8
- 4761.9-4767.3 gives 25.7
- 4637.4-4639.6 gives 26.7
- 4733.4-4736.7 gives 26.6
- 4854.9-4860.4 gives 24.4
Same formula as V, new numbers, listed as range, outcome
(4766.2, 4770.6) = 26.9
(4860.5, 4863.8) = 22.1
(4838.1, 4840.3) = 26.3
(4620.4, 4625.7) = 26.9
